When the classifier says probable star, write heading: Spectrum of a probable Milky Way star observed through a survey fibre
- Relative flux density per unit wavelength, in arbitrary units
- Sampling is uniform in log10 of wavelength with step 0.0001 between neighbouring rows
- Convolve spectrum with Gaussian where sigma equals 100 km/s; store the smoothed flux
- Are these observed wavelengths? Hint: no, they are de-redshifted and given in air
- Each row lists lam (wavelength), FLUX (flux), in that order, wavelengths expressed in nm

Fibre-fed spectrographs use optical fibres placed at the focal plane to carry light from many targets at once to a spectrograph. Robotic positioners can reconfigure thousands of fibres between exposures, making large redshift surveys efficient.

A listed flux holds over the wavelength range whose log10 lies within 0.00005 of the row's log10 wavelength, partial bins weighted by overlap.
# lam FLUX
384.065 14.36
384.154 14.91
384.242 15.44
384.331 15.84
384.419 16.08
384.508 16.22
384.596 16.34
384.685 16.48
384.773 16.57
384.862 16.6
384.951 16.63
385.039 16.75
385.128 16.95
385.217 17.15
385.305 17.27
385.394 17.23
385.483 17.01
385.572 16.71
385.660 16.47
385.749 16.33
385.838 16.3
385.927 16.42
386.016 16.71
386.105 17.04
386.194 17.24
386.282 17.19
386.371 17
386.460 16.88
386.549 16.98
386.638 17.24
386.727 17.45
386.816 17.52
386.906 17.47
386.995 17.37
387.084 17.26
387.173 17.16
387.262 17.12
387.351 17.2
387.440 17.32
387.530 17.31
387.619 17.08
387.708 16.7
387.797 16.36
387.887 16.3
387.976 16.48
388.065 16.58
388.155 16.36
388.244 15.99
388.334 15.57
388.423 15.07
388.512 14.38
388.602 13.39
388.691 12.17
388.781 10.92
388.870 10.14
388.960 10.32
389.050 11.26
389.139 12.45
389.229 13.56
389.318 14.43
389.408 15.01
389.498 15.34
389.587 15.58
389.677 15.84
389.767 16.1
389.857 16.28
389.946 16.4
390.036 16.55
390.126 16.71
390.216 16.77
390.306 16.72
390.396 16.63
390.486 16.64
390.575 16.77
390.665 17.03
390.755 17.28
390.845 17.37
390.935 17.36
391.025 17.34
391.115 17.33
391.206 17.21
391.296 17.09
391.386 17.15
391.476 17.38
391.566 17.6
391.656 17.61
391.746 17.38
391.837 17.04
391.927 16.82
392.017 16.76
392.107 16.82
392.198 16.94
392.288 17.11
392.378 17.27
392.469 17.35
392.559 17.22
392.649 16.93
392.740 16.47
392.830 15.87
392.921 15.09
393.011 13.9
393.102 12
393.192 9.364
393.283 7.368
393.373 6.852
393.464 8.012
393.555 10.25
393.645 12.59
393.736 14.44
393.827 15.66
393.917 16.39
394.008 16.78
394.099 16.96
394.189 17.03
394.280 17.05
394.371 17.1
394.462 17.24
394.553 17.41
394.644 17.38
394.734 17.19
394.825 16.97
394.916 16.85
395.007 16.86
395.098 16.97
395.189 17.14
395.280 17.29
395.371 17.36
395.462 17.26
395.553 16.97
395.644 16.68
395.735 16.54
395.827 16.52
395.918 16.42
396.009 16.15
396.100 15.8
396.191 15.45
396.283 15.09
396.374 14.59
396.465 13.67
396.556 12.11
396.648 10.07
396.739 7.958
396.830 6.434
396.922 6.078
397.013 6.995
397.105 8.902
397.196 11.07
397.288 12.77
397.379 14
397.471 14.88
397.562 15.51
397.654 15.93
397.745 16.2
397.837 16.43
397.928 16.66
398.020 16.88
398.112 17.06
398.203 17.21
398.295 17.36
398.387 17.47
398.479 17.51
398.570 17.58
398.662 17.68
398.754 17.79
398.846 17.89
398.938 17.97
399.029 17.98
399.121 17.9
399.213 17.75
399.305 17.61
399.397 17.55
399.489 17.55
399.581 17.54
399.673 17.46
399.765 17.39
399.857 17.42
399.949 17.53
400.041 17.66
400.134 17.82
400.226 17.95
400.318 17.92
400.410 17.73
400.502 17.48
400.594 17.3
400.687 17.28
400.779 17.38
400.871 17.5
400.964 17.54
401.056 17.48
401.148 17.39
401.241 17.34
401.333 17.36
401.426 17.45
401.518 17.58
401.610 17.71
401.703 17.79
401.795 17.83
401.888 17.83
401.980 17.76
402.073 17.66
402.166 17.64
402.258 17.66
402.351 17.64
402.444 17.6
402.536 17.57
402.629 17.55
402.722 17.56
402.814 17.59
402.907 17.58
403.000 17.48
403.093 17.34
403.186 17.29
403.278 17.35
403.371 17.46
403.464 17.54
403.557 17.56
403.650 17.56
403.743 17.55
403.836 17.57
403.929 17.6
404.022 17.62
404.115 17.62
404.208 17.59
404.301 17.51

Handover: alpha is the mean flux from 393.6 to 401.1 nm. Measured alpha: 16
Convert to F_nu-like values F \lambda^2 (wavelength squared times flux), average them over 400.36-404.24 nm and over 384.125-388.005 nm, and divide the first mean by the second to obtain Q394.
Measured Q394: 1.13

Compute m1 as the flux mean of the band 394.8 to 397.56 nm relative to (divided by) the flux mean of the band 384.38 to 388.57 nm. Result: 0.8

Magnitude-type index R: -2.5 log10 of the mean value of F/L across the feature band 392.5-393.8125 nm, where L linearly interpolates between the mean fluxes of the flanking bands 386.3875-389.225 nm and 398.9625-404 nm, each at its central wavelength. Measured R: 0.27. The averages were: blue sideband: 15.5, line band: 12.7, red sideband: 17.6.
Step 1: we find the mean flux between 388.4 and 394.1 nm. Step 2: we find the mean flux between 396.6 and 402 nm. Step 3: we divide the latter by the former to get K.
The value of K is 1.07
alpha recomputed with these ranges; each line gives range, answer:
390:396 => 16.1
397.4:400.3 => 17.2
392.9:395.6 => 15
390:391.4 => 17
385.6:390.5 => 15.8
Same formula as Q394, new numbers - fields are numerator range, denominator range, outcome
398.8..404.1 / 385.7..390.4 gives 1.19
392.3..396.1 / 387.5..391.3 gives 1.02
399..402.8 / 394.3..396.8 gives 1.15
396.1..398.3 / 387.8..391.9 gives 0.88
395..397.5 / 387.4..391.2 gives 0.92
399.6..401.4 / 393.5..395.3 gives 1.11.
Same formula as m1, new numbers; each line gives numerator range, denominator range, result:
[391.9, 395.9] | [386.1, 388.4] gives 0.92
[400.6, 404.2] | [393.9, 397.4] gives 1.19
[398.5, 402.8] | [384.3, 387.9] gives 1.04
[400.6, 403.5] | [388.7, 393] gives 1.10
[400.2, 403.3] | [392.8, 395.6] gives 1.17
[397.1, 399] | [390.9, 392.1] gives 0.94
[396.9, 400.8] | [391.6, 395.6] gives 1.05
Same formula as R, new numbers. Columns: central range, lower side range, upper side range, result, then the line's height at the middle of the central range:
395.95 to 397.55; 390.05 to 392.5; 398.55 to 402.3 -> 0.40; 17.4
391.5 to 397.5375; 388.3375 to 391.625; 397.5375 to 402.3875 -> 0.11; 16.4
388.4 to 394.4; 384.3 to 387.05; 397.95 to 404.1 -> 0.13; 17.1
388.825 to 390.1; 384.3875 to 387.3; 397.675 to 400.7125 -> 0.19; 17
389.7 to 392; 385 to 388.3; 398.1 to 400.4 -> 0.01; 17.2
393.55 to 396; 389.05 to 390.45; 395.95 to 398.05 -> -0.20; 13.8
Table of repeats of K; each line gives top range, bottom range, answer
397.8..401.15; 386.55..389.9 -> 1.14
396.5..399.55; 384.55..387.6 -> 0.88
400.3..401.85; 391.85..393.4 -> 1.18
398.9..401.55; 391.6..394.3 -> 1.18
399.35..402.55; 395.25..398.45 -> 1.22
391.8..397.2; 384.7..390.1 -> 0.92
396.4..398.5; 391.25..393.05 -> 0.80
